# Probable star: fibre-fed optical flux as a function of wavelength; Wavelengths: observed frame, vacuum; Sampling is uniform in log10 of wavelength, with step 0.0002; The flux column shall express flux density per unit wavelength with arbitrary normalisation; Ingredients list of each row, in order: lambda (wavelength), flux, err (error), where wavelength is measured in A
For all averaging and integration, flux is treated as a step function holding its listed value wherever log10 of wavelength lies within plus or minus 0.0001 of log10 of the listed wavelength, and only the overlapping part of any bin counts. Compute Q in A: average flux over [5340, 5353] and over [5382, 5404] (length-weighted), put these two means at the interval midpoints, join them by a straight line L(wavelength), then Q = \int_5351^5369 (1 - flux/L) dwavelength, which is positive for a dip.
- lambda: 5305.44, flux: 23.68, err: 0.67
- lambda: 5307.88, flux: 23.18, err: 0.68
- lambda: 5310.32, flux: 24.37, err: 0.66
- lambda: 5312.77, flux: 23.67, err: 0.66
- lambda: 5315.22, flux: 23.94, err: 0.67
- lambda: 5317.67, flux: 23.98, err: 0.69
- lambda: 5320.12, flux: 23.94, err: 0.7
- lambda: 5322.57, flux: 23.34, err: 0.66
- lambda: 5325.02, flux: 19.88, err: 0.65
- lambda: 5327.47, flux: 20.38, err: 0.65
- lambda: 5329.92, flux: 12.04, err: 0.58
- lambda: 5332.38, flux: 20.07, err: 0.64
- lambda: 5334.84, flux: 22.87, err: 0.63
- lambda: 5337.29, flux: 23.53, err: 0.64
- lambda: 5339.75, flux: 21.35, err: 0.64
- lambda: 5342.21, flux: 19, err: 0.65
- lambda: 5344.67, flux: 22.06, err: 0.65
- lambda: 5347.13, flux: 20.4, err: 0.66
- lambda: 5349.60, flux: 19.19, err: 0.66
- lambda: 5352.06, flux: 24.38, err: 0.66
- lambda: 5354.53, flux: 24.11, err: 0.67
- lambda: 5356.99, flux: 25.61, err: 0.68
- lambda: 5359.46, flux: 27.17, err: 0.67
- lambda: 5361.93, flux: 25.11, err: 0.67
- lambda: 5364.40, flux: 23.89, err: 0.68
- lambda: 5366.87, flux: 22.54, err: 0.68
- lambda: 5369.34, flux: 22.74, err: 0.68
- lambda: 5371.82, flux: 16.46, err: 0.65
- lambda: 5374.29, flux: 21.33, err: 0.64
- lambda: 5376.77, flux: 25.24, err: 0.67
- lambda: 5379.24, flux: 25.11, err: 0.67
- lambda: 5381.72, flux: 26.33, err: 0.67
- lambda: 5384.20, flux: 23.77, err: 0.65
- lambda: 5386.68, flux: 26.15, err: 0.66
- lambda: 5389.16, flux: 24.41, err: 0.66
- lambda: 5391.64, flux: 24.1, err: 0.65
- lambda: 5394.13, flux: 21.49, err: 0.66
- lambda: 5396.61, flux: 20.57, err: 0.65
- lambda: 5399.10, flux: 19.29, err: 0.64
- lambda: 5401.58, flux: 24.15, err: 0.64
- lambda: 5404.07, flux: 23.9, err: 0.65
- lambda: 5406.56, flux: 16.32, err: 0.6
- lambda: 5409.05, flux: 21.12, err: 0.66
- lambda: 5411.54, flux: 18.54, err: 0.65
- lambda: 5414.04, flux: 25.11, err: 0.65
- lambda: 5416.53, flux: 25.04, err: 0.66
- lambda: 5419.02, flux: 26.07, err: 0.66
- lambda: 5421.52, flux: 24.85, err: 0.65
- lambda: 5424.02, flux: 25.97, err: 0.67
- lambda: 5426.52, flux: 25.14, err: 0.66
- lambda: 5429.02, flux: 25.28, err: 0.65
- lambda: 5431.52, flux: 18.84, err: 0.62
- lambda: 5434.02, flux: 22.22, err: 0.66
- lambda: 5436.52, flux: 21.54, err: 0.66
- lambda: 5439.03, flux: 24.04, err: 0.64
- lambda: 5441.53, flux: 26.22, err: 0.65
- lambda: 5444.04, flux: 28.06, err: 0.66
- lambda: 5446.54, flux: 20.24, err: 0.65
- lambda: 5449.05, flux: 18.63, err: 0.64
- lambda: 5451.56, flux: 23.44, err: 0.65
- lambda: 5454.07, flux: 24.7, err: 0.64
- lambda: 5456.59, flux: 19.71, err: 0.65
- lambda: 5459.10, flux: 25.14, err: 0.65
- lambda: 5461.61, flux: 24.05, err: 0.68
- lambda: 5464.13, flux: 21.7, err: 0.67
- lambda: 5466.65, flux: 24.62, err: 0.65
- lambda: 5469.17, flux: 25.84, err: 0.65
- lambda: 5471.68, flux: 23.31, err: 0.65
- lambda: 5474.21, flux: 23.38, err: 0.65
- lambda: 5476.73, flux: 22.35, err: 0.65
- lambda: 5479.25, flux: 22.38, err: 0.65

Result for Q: -2.5 A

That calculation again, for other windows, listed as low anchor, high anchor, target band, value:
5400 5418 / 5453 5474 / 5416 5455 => -1.6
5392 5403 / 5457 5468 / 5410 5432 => -1.7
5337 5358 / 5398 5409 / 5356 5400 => -4.0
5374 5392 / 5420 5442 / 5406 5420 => 1.1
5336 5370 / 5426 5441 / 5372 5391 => -1.0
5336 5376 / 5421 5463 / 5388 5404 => 0.3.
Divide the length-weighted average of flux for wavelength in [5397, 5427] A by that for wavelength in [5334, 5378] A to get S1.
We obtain 1.0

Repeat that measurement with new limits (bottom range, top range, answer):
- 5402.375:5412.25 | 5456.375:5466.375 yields 1.14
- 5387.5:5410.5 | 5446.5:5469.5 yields 1.05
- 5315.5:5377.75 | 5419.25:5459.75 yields 1.06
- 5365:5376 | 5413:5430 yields 1.20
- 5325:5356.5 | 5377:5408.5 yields 1.10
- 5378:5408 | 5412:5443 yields 1.05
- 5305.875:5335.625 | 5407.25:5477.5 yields 1.07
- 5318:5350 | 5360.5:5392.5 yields 1.14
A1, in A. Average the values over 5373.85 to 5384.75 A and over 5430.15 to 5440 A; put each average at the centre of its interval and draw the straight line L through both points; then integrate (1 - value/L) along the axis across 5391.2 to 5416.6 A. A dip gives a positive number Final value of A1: 1.89 A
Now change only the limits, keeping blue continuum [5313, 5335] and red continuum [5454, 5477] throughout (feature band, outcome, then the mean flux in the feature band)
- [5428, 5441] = 0.24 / 22.6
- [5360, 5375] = -0.27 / 22.3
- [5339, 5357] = -0.18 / 21.8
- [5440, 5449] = -0.34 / 24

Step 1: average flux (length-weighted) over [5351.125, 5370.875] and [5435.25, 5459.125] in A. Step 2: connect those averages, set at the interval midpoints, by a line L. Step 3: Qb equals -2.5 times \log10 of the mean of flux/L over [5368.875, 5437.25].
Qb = 0.04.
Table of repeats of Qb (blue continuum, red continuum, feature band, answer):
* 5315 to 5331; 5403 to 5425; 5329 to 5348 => 0.05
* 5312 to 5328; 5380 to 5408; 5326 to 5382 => 0.03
